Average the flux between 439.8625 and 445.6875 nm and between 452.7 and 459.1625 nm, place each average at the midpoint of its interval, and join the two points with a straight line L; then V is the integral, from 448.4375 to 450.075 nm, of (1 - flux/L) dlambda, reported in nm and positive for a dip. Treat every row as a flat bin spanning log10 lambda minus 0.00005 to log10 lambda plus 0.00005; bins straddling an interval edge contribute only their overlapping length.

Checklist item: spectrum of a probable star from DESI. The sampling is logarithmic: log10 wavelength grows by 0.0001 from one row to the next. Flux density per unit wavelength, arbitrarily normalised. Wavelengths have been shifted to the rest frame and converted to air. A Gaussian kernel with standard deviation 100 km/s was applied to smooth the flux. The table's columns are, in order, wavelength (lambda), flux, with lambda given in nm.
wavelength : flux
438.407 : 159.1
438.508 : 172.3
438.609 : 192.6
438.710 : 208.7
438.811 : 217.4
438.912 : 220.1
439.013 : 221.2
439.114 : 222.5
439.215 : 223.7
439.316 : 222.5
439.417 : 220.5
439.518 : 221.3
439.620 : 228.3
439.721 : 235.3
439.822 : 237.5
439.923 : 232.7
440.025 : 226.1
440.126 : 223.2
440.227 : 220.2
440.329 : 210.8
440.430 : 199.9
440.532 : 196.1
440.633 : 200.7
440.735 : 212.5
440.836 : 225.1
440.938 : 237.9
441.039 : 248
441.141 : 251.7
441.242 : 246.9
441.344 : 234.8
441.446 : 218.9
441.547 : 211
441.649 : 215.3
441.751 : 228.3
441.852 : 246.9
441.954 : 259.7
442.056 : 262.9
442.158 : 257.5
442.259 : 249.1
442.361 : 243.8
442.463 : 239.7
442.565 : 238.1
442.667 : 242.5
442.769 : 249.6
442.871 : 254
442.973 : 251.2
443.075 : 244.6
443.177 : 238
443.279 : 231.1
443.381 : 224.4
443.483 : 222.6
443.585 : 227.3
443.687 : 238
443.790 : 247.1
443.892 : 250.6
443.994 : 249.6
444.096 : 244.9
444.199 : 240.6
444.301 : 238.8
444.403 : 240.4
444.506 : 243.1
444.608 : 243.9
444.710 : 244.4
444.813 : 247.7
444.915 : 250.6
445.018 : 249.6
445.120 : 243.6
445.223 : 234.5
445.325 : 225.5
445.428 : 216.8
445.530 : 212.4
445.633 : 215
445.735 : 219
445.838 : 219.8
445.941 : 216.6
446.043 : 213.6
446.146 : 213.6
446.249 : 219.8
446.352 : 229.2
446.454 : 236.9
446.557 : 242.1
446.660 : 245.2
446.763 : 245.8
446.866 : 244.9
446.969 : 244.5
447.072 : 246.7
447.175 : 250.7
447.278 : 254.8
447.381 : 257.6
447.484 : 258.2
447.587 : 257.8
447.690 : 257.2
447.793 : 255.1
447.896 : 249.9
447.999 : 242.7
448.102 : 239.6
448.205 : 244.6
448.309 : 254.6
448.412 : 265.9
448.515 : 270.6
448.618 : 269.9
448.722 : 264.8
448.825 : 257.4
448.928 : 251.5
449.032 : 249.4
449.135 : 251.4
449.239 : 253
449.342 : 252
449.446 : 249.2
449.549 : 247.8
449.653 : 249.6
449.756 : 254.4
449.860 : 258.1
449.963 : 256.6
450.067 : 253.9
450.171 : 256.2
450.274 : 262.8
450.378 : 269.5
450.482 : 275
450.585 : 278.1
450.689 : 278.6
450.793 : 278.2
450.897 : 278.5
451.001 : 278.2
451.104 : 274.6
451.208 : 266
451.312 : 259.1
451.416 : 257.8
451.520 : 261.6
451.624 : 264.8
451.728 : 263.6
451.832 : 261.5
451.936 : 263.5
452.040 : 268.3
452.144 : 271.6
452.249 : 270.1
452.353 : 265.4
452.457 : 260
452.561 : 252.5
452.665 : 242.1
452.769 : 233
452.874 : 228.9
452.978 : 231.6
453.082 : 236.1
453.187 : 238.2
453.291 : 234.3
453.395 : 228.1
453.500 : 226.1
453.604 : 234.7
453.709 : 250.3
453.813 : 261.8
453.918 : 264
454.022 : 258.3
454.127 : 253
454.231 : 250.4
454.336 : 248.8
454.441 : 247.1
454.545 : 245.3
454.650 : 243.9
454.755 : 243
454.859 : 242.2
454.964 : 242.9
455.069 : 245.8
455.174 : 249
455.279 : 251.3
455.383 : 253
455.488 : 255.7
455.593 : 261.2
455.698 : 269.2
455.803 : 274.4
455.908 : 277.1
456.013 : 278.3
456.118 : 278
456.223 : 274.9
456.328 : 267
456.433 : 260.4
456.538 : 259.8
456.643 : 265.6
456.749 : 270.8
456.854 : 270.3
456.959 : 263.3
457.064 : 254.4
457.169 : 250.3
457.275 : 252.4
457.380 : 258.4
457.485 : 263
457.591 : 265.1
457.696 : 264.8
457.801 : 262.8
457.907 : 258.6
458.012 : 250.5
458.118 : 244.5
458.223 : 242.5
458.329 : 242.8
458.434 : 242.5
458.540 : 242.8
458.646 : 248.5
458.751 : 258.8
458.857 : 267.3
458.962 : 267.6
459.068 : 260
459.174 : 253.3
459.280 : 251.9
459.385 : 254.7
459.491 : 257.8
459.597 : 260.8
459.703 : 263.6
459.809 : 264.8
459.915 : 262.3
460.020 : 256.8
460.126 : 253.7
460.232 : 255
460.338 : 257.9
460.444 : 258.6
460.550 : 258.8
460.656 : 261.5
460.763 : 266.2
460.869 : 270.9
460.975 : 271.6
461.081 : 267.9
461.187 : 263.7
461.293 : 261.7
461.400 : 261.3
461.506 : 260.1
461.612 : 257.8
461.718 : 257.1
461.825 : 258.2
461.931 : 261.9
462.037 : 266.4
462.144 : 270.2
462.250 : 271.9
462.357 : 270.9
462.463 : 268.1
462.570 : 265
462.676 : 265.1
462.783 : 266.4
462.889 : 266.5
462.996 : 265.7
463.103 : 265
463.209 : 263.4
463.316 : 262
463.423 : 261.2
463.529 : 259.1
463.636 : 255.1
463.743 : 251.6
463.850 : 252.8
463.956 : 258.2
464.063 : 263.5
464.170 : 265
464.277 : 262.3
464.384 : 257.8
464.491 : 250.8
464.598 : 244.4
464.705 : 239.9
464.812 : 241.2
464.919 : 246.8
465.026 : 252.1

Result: -0.08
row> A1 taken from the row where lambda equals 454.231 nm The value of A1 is 250.4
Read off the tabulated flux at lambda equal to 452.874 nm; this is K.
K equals 228.9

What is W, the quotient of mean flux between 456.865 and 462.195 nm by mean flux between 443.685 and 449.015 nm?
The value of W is 1.1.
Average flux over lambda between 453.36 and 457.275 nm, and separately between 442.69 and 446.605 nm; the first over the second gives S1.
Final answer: 1.09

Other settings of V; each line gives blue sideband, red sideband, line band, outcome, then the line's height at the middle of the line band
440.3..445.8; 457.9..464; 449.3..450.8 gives -0.10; 245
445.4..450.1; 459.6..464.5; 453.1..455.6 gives 0.06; 253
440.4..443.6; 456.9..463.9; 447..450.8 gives -0.20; 244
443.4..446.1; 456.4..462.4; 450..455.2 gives -0.15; 248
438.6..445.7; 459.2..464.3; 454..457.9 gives -0.08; 253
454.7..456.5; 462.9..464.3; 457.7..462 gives 0.04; 260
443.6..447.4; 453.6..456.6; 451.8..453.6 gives 0.03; 252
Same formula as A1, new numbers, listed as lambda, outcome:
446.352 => 229.2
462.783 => 266.4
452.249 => 270.1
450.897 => 278.5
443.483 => 222.6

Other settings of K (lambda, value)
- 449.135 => 251.4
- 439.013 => 221.2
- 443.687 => 238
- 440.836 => 225.1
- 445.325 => 225.5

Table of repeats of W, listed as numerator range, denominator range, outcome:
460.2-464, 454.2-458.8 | 1.02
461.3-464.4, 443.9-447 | 1.12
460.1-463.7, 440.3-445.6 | 1.11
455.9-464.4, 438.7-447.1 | 1.12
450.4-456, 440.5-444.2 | 1.08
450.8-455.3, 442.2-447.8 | 1.06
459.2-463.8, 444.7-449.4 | 1.08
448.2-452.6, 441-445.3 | 1.09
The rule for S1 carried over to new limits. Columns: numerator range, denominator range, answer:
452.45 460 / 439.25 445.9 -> 1.09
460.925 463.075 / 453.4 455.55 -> 1.07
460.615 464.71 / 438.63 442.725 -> 1.14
